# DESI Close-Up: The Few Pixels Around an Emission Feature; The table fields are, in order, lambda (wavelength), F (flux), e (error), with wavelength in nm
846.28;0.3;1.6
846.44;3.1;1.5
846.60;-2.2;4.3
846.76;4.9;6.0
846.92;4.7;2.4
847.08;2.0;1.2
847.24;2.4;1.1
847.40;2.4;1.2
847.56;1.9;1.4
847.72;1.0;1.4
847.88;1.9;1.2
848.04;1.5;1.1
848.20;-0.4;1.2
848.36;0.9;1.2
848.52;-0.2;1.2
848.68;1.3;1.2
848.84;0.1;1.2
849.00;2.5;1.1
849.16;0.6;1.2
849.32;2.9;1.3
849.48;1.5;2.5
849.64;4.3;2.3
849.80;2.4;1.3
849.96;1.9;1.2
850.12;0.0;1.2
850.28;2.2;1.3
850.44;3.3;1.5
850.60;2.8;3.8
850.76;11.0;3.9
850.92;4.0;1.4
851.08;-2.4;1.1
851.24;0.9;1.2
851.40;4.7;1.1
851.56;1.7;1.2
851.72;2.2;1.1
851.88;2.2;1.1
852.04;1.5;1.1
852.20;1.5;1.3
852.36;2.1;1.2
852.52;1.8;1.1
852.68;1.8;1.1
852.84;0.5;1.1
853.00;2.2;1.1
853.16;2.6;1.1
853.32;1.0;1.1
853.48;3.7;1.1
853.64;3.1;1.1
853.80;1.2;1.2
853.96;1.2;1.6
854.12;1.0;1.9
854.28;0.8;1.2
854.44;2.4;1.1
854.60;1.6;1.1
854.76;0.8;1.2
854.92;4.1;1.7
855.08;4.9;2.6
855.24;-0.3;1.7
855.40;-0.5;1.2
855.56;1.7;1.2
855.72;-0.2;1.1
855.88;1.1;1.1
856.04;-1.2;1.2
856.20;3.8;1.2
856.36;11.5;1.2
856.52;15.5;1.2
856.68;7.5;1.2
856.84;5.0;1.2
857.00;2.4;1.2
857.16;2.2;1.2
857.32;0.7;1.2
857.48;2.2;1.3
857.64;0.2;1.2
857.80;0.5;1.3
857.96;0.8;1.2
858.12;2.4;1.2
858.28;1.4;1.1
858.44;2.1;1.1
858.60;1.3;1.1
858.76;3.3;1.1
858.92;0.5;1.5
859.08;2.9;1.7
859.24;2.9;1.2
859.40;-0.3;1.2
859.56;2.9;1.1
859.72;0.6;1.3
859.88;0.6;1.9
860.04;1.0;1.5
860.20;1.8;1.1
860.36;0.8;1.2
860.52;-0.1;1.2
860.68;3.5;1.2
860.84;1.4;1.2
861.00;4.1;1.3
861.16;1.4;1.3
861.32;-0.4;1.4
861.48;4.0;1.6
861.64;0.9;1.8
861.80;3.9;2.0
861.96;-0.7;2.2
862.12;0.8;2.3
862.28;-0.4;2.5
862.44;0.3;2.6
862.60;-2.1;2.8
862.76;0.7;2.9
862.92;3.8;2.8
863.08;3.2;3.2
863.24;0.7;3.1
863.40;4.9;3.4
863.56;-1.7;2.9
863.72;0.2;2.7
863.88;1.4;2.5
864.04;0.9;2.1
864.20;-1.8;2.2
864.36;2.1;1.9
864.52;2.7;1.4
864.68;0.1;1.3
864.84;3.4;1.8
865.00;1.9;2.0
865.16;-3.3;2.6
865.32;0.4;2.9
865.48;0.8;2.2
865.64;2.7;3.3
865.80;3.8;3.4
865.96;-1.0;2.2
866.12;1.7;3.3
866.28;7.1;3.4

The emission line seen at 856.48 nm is H-beta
